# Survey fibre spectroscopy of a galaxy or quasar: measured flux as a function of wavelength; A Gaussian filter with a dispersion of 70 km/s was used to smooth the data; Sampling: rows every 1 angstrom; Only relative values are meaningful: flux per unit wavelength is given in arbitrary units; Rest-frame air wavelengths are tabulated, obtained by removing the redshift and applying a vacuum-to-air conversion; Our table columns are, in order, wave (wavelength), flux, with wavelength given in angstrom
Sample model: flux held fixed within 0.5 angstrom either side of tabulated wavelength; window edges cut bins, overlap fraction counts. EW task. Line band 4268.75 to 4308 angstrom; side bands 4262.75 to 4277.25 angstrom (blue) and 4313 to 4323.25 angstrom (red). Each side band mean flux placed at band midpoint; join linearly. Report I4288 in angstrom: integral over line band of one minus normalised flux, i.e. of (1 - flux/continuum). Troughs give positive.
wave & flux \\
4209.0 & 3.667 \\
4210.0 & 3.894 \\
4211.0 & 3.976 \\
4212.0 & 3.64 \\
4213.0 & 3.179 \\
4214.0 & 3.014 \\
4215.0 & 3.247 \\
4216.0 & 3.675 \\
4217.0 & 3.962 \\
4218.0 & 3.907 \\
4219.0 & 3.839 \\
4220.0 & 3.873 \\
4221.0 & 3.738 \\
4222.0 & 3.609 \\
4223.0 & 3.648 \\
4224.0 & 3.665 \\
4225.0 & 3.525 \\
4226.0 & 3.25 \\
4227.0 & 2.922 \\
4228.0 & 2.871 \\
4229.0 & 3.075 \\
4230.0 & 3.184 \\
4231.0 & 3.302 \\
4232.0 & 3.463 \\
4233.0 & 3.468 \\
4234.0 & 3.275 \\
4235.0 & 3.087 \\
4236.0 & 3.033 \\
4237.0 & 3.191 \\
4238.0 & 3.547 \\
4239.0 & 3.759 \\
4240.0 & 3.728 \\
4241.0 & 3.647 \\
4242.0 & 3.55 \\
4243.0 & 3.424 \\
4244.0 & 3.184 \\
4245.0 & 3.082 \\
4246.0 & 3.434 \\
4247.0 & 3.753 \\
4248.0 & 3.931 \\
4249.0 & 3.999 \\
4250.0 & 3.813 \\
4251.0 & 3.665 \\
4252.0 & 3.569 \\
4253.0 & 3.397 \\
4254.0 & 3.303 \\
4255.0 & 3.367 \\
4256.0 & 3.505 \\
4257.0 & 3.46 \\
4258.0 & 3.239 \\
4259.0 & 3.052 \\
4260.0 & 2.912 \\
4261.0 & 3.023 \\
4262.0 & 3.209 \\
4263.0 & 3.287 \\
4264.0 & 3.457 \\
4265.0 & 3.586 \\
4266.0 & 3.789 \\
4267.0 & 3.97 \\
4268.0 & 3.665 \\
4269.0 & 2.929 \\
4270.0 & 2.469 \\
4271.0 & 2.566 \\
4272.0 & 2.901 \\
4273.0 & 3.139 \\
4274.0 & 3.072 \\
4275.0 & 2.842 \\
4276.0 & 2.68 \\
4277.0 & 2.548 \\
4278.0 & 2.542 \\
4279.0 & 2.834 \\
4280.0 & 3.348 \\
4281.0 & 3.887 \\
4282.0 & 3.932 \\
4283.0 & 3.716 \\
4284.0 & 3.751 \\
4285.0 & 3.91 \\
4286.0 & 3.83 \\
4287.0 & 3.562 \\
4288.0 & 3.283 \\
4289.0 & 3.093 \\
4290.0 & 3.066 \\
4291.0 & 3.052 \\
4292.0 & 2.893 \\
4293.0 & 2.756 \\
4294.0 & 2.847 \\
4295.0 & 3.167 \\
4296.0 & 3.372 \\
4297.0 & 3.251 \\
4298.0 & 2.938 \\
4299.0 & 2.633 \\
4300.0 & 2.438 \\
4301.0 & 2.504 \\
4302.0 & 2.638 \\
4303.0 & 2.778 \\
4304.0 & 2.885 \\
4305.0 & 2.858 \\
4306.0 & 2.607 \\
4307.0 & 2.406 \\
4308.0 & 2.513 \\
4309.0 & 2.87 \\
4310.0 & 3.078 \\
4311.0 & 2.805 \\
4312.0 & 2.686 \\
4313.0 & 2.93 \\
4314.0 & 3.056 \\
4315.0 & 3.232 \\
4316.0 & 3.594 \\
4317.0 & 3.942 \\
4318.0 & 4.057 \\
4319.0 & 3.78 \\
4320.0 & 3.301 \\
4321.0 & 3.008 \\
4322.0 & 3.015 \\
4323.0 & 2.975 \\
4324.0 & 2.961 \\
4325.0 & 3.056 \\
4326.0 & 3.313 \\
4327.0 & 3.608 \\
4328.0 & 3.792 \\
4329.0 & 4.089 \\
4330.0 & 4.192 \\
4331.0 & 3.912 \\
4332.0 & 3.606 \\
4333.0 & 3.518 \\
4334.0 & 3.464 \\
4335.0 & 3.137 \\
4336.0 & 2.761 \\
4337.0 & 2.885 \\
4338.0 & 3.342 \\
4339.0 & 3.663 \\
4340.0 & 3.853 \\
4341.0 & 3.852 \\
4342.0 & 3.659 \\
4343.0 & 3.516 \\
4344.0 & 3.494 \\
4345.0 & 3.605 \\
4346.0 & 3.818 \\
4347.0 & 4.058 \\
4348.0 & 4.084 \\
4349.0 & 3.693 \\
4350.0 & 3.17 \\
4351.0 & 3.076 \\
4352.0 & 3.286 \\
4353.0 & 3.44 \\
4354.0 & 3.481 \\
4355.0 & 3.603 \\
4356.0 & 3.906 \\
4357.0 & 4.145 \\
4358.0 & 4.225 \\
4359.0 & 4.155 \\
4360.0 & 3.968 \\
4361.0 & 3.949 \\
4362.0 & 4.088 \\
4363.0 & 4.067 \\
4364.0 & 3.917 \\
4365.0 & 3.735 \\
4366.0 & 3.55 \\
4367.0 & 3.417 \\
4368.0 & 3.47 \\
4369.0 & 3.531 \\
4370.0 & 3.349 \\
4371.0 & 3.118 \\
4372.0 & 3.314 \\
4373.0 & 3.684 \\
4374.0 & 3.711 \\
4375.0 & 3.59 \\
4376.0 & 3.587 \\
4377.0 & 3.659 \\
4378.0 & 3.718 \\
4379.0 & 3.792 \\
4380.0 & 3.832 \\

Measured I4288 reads 2.54 angstrom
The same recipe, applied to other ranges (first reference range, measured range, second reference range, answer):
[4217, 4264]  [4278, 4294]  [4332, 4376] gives 0.7 angstrom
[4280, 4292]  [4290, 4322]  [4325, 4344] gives 4.8 angstrom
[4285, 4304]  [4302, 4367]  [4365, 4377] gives -3.3 angstrom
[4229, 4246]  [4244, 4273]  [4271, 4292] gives -0.6 angstrom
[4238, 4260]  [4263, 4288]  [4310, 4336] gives 1.2 angstrom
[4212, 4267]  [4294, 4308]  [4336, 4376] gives 3.0 angstrom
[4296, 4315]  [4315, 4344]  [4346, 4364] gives -1.9 angstrom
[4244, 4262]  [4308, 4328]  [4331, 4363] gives 2.0 angstrom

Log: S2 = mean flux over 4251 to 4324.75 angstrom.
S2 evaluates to 3.15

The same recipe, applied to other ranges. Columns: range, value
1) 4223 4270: 3.4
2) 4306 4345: 3.33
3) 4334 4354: 3.49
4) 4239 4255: 3.57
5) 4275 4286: 3.32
